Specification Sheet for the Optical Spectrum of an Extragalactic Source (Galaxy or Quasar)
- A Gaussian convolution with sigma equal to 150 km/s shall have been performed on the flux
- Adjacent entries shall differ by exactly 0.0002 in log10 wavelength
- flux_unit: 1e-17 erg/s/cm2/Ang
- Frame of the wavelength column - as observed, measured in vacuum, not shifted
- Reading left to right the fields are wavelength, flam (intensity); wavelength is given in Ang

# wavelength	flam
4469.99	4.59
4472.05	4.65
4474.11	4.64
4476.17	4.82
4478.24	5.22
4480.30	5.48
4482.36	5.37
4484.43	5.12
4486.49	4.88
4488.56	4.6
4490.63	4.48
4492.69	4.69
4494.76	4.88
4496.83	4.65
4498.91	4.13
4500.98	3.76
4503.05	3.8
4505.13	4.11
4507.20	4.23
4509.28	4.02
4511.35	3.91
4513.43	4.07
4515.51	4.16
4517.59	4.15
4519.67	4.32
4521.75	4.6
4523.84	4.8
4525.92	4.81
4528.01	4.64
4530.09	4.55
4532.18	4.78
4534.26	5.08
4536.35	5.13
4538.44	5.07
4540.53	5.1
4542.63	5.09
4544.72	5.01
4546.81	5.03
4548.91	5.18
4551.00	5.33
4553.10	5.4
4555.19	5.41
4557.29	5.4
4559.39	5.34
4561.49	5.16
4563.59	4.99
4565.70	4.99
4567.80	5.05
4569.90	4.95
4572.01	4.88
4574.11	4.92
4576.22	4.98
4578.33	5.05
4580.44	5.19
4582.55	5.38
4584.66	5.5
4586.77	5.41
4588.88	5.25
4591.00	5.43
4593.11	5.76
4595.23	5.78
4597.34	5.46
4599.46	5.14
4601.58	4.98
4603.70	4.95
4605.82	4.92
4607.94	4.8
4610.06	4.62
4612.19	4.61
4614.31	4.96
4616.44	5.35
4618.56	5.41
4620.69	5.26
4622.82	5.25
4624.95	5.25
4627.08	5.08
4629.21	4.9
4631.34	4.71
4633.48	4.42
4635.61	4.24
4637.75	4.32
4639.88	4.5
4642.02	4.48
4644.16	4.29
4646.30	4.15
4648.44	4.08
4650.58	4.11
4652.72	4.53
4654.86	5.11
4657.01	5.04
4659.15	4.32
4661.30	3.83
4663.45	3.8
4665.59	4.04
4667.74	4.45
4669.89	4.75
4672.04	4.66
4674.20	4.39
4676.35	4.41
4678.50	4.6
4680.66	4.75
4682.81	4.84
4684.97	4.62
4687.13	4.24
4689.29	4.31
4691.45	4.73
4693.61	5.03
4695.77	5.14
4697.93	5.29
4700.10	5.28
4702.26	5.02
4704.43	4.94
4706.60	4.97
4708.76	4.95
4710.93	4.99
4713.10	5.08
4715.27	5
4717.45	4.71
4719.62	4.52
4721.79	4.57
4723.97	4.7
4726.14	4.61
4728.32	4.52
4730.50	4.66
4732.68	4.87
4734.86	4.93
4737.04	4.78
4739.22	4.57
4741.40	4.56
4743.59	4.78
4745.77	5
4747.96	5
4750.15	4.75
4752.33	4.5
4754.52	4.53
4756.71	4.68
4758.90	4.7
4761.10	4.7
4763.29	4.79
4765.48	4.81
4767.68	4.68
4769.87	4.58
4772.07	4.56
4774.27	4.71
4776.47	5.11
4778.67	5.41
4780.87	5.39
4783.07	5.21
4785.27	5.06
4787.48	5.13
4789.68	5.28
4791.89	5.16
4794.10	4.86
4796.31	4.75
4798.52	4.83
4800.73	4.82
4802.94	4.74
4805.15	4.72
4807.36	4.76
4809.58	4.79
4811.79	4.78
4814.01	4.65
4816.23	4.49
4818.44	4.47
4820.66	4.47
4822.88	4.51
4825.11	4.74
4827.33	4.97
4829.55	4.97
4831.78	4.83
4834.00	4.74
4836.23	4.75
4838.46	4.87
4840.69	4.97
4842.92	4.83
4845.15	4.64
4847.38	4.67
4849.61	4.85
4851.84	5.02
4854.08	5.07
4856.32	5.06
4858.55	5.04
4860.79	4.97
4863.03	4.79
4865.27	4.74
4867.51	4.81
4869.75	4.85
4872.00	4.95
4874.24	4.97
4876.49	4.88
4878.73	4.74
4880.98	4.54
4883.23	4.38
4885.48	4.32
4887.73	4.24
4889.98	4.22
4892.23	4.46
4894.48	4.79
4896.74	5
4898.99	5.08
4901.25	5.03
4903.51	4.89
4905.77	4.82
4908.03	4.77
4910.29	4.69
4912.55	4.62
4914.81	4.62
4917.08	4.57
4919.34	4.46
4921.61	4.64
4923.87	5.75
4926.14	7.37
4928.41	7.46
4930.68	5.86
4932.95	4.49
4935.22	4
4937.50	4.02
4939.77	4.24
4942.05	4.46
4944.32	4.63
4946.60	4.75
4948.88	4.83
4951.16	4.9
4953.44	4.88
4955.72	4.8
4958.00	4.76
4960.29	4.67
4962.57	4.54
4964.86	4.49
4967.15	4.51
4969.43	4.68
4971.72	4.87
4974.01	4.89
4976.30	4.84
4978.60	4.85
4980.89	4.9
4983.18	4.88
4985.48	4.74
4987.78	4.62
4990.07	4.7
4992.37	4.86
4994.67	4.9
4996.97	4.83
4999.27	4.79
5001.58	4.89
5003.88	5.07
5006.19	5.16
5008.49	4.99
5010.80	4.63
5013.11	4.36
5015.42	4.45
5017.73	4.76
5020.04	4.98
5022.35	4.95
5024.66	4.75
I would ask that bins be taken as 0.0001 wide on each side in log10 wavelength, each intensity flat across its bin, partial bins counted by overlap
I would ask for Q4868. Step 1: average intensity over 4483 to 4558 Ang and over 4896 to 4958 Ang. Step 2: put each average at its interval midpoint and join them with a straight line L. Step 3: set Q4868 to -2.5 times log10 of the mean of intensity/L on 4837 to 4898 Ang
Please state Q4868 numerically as 0.031 mag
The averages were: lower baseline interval 4.68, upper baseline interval 4.95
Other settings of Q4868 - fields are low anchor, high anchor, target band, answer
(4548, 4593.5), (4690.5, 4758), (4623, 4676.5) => 0.12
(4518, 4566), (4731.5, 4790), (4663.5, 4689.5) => 0.10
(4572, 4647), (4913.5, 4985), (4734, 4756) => 0.05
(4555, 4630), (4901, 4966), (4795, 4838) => 0.06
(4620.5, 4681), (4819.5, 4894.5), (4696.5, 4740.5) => -0.06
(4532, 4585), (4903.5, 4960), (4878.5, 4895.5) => 0.12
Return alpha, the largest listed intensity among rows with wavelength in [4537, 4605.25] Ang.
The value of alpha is 5.78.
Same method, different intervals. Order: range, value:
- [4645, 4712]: 5.29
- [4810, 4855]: 5.07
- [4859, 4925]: 5.75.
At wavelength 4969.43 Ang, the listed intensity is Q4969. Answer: 4.68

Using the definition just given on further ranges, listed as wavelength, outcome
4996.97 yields 4.83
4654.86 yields 5.11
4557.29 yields 5.4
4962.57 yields 4.54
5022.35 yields 4.95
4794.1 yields 4.86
